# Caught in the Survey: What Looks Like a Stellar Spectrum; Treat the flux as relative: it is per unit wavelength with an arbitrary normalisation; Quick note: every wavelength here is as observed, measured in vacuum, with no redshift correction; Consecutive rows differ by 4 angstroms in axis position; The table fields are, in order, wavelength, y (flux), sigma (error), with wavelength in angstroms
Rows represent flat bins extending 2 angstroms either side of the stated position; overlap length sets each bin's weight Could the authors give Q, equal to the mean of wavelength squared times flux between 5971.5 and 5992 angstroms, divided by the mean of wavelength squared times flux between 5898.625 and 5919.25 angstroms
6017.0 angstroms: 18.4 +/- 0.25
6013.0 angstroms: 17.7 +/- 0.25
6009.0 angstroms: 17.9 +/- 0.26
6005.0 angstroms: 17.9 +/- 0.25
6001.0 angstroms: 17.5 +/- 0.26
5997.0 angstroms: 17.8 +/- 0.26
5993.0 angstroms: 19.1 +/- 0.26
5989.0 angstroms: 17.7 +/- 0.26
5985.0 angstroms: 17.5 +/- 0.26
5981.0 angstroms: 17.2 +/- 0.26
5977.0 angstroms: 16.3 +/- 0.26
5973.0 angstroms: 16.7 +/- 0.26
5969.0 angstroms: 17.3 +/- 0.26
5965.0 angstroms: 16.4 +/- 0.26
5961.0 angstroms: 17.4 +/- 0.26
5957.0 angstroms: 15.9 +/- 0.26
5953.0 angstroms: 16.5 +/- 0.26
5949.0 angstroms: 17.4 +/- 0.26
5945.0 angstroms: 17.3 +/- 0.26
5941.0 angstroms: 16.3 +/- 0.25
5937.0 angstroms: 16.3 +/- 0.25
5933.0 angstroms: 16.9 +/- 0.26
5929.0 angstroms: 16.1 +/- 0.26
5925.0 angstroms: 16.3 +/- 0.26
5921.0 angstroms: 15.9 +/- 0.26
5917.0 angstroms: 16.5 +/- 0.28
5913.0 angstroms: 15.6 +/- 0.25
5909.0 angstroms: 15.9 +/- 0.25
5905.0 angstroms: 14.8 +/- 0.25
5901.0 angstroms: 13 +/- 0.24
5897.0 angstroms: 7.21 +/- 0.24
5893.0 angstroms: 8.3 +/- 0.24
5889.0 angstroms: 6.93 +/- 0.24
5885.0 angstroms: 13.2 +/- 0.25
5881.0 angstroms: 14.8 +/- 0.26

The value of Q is 1.17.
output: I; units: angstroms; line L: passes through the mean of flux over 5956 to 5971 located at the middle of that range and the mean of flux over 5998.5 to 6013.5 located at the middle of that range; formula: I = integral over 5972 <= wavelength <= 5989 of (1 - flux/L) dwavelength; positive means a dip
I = 0.2 angstroms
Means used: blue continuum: 16.8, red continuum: 17.8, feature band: 17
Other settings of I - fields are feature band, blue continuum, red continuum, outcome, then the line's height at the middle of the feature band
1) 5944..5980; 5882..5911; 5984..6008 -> -2.55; 15.7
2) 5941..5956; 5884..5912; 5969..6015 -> -2.22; 14.7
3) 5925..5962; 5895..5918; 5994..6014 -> -3.32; 15.3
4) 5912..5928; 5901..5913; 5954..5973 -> -0.74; 15.4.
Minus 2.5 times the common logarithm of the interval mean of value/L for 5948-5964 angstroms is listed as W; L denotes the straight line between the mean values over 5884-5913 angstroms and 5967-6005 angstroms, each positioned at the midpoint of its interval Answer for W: -0.09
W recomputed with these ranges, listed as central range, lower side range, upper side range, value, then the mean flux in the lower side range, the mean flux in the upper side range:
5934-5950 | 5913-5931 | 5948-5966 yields -0.02 mag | 16.1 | 16.7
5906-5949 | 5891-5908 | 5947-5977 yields -0.20 mag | 11.1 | 16.8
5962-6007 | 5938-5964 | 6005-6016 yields 0.00 mag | 16.8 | 17.9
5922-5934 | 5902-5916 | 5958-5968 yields -0.03 mag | 15.3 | 16.8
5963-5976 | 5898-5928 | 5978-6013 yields 0.01 mag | 15.2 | 17.8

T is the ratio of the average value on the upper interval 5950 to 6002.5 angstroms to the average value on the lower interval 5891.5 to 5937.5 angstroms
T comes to 1.19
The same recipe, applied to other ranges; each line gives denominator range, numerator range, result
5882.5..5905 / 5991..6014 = 1.75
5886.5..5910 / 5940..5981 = 1.55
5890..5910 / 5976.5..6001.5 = 1.55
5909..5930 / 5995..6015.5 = 1.11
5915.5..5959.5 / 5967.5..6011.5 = 1.06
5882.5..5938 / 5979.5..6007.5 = 1.30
